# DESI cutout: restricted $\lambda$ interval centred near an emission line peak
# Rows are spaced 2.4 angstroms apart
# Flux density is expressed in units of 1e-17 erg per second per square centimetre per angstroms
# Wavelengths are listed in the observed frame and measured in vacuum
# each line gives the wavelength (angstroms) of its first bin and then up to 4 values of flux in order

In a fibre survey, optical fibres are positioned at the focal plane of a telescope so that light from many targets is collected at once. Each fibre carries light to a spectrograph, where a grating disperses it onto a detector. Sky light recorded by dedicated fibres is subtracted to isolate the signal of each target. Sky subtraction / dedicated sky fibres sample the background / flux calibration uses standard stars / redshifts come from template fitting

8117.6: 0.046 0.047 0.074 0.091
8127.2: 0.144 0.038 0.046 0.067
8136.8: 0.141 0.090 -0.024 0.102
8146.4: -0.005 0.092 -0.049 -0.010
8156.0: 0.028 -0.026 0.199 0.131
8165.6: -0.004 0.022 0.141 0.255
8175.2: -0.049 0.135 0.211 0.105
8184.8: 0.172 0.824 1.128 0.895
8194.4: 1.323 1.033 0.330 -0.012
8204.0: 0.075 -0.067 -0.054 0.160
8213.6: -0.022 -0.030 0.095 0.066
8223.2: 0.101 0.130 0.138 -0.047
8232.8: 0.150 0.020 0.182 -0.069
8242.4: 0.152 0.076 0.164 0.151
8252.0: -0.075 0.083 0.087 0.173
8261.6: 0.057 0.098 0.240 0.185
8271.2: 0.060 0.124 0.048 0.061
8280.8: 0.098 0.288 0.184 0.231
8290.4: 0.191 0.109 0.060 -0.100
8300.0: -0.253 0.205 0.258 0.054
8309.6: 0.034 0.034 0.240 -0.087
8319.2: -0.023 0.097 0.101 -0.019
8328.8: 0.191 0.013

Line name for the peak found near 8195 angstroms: [O II]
